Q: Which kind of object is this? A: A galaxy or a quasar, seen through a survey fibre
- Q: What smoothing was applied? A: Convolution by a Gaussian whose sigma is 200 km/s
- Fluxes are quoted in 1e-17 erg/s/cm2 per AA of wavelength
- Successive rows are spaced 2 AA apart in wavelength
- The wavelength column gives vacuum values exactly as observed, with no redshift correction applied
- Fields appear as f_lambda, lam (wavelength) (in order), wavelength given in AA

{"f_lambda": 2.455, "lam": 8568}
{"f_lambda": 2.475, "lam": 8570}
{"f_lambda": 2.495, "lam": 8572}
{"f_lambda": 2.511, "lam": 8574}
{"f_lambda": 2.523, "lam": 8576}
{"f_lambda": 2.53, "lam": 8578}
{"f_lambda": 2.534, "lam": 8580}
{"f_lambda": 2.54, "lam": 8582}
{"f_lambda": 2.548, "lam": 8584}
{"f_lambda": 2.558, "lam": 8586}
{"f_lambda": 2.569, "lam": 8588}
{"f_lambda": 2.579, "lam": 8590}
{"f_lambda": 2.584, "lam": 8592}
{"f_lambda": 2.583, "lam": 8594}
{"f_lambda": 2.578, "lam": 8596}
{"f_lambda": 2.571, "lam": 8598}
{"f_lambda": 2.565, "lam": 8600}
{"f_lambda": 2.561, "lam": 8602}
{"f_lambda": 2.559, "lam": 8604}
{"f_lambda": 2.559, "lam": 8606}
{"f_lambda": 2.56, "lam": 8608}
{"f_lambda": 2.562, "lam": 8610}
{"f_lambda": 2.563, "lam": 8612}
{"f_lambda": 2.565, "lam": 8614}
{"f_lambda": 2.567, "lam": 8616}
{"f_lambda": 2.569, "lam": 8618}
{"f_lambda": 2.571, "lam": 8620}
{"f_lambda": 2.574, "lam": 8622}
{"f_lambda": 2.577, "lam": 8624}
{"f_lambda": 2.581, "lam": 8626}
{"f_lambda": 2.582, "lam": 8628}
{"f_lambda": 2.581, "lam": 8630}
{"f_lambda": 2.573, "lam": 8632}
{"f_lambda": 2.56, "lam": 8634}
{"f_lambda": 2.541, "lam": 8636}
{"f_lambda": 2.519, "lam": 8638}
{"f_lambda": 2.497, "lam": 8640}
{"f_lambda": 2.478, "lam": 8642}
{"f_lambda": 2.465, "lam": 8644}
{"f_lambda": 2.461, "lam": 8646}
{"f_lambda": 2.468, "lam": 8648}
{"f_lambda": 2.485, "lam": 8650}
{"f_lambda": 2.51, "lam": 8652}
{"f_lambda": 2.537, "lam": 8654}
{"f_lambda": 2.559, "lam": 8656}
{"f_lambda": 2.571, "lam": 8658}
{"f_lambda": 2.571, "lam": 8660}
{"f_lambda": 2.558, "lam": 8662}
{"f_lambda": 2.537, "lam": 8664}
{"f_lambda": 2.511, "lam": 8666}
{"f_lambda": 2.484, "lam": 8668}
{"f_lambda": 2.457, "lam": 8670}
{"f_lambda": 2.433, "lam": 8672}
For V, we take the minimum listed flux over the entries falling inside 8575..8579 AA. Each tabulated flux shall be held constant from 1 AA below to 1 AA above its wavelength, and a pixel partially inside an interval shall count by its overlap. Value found 2.523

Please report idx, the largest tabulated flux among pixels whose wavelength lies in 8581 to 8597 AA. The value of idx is 2.584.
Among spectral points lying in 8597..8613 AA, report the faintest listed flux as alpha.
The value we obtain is 2.559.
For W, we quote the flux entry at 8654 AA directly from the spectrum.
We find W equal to 2.537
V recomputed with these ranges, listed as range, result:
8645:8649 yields 2.461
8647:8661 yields 2.468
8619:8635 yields 2.56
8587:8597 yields 2.569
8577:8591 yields 2.53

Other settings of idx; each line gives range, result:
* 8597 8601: 2.571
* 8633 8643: 2.56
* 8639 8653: 2.51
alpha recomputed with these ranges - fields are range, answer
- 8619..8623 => 2.571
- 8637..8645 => 2.465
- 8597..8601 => 2.565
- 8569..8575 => 2.475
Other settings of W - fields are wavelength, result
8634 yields 2.56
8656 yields 2.559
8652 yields 2.51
